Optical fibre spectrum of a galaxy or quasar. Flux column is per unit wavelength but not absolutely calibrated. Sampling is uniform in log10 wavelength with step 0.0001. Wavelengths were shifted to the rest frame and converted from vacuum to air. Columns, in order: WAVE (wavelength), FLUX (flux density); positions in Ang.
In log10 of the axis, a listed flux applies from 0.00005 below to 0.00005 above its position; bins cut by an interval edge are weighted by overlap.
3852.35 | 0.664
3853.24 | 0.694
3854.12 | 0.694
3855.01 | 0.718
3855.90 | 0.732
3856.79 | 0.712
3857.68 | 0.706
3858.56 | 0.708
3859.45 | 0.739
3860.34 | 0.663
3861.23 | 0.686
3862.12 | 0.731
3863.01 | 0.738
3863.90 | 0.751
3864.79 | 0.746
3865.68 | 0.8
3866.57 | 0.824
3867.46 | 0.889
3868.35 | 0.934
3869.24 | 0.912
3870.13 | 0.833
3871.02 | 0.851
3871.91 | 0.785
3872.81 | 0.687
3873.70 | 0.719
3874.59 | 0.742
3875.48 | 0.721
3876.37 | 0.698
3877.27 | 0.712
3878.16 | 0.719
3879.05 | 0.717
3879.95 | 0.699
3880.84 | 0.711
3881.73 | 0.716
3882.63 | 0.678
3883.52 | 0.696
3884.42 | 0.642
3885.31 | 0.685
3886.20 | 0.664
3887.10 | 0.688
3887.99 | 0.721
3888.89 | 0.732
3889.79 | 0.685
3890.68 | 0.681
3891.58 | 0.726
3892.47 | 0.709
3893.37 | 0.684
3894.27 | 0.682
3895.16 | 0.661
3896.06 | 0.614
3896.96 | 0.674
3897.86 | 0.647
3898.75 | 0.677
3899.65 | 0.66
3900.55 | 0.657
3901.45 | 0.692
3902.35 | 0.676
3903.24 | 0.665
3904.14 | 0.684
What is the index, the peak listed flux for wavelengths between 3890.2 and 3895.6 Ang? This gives 0.726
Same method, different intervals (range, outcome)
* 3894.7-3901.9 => 0.692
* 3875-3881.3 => 0.721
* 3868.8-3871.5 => 0.912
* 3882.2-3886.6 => 0.696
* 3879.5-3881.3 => 0.711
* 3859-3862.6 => 0.739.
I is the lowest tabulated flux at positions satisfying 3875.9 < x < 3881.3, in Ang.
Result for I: 0.698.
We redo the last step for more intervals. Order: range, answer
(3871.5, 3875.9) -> 0.687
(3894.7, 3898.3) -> 0.614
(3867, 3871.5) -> 0.833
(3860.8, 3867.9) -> 0.686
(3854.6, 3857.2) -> 0.712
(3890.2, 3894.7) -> 0.681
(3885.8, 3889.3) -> 0.664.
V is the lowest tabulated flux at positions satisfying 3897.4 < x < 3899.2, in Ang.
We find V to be 0.647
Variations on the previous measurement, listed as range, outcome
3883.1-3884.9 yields 0.642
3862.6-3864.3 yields 0.738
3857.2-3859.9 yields 0.706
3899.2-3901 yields 0.657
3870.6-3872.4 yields 0.785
